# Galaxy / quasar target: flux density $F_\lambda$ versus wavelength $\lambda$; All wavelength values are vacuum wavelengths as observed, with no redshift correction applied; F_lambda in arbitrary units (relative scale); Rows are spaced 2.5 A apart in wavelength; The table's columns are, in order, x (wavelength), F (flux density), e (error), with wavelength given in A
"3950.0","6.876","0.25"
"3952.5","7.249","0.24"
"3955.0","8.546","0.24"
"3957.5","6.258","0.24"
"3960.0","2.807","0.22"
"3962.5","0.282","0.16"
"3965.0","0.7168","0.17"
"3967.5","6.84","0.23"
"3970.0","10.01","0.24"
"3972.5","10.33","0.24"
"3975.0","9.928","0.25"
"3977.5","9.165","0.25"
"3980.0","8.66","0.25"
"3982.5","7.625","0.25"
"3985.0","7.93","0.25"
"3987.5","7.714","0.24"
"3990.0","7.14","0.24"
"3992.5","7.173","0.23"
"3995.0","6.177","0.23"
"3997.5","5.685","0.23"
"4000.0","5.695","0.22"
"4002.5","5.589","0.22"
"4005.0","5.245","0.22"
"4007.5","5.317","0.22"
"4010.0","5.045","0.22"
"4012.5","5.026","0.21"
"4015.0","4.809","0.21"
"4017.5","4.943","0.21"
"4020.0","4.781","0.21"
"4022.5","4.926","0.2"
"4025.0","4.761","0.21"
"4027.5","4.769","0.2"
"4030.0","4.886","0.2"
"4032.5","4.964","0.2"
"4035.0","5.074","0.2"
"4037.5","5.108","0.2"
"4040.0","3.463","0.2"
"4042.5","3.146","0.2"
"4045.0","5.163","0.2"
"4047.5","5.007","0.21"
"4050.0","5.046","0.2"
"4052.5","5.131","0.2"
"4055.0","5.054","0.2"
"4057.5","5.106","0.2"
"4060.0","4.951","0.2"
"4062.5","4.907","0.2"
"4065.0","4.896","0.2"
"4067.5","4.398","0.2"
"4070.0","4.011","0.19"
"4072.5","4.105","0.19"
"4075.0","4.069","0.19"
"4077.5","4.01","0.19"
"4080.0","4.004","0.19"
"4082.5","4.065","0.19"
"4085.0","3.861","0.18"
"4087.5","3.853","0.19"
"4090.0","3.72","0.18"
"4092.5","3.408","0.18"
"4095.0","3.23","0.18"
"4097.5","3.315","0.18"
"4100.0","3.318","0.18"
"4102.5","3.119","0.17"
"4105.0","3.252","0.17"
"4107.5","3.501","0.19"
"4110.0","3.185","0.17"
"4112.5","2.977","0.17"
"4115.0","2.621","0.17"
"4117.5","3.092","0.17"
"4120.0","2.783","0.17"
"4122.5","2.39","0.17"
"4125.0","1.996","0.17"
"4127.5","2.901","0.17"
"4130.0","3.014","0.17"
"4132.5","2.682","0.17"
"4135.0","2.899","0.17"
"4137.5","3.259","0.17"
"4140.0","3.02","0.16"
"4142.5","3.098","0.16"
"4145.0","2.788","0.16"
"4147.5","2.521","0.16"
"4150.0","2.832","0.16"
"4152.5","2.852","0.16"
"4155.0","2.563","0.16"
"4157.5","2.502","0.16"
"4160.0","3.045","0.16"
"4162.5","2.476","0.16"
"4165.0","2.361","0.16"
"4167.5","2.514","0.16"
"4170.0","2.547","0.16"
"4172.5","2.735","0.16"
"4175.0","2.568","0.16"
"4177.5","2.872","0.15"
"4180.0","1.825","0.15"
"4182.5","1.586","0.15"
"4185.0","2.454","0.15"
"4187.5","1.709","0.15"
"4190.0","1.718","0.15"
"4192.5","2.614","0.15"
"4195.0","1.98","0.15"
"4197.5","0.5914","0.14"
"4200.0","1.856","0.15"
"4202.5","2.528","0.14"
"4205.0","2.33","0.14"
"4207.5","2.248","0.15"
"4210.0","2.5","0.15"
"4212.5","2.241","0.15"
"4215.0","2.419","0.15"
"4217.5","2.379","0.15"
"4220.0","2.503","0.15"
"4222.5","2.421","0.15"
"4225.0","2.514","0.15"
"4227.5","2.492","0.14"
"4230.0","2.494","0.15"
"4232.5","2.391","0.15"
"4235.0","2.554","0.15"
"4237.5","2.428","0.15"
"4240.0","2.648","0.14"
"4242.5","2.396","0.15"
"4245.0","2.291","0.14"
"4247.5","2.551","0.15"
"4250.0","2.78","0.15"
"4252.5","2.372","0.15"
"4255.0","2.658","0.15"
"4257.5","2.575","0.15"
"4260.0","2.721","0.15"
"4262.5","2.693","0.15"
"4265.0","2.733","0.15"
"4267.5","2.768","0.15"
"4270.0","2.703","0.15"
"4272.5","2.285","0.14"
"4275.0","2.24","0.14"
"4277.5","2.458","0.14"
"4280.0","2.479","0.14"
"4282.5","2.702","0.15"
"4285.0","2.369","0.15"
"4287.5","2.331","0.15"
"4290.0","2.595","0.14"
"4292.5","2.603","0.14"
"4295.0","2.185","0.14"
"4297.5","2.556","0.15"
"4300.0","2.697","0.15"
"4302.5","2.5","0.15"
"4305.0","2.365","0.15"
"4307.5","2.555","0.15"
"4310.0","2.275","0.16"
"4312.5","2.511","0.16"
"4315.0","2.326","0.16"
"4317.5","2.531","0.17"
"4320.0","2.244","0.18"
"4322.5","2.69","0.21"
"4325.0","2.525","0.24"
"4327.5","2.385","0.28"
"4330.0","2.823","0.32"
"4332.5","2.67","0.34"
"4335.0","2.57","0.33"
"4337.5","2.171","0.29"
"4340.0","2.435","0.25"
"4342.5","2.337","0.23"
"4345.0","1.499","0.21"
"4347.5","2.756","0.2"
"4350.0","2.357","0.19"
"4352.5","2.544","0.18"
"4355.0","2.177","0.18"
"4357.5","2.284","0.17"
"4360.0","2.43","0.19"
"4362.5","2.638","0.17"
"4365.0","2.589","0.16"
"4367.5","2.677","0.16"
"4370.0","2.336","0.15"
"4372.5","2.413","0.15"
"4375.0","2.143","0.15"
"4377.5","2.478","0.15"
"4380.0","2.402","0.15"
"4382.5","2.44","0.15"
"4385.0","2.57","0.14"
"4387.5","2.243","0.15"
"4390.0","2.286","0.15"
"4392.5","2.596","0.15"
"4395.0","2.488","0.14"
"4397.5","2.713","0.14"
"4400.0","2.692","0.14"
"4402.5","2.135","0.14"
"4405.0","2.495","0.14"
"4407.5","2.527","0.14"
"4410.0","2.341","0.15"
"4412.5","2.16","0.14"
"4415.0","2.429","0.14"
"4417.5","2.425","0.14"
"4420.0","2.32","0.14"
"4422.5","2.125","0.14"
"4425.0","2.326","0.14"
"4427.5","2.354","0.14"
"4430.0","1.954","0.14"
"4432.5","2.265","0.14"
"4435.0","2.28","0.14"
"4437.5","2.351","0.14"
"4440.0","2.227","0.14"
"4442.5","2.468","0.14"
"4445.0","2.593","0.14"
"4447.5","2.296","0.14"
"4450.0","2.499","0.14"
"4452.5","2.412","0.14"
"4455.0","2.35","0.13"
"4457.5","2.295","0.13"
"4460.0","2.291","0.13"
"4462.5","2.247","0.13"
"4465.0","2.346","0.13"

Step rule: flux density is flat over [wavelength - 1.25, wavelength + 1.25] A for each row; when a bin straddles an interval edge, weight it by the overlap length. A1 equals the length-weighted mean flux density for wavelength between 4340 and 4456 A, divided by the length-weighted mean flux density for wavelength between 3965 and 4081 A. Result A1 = 0.42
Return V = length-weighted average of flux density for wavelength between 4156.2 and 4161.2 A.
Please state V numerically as 2.77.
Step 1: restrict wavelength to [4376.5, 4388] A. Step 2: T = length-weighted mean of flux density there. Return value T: 2.44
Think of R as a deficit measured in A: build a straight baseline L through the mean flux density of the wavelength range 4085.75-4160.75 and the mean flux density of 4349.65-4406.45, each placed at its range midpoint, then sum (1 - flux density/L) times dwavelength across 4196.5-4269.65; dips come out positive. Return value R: 8.7 A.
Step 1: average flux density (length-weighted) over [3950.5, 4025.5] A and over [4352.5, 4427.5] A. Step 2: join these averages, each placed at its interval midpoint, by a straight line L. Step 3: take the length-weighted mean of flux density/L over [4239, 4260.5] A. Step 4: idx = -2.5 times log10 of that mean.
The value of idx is 0.417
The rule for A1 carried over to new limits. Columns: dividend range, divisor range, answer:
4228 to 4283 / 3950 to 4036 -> 0.42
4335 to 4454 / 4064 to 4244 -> 0.84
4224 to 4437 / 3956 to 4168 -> 0.55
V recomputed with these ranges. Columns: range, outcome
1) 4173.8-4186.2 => 2.26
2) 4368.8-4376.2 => 2.3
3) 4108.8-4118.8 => 2.97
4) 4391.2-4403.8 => 2.52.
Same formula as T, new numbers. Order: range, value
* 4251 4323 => 2.51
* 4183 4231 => 2.2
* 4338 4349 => 2.25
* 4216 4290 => 2.52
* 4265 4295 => 2.5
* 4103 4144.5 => 2.92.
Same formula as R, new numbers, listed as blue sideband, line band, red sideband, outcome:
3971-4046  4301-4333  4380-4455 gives 7.64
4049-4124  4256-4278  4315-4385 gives 2.24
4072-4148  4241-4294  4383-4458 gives 4.87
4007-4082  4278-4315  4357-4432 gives 6.87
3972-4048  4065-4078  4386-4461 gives 2.91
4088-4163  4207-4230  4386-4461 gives 2.91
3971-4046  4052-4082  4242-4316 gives 4.24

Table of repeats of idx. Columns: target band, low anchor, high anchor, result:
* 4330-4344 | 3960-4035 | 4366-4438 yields 0.20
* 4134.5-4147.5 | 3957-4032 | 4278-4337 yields 0.42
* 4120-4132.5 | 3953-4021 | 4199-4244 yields 0.46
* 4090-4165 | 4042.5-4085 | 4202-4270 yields 0.28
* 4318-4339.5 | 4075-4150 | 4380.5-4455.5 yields 0.04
